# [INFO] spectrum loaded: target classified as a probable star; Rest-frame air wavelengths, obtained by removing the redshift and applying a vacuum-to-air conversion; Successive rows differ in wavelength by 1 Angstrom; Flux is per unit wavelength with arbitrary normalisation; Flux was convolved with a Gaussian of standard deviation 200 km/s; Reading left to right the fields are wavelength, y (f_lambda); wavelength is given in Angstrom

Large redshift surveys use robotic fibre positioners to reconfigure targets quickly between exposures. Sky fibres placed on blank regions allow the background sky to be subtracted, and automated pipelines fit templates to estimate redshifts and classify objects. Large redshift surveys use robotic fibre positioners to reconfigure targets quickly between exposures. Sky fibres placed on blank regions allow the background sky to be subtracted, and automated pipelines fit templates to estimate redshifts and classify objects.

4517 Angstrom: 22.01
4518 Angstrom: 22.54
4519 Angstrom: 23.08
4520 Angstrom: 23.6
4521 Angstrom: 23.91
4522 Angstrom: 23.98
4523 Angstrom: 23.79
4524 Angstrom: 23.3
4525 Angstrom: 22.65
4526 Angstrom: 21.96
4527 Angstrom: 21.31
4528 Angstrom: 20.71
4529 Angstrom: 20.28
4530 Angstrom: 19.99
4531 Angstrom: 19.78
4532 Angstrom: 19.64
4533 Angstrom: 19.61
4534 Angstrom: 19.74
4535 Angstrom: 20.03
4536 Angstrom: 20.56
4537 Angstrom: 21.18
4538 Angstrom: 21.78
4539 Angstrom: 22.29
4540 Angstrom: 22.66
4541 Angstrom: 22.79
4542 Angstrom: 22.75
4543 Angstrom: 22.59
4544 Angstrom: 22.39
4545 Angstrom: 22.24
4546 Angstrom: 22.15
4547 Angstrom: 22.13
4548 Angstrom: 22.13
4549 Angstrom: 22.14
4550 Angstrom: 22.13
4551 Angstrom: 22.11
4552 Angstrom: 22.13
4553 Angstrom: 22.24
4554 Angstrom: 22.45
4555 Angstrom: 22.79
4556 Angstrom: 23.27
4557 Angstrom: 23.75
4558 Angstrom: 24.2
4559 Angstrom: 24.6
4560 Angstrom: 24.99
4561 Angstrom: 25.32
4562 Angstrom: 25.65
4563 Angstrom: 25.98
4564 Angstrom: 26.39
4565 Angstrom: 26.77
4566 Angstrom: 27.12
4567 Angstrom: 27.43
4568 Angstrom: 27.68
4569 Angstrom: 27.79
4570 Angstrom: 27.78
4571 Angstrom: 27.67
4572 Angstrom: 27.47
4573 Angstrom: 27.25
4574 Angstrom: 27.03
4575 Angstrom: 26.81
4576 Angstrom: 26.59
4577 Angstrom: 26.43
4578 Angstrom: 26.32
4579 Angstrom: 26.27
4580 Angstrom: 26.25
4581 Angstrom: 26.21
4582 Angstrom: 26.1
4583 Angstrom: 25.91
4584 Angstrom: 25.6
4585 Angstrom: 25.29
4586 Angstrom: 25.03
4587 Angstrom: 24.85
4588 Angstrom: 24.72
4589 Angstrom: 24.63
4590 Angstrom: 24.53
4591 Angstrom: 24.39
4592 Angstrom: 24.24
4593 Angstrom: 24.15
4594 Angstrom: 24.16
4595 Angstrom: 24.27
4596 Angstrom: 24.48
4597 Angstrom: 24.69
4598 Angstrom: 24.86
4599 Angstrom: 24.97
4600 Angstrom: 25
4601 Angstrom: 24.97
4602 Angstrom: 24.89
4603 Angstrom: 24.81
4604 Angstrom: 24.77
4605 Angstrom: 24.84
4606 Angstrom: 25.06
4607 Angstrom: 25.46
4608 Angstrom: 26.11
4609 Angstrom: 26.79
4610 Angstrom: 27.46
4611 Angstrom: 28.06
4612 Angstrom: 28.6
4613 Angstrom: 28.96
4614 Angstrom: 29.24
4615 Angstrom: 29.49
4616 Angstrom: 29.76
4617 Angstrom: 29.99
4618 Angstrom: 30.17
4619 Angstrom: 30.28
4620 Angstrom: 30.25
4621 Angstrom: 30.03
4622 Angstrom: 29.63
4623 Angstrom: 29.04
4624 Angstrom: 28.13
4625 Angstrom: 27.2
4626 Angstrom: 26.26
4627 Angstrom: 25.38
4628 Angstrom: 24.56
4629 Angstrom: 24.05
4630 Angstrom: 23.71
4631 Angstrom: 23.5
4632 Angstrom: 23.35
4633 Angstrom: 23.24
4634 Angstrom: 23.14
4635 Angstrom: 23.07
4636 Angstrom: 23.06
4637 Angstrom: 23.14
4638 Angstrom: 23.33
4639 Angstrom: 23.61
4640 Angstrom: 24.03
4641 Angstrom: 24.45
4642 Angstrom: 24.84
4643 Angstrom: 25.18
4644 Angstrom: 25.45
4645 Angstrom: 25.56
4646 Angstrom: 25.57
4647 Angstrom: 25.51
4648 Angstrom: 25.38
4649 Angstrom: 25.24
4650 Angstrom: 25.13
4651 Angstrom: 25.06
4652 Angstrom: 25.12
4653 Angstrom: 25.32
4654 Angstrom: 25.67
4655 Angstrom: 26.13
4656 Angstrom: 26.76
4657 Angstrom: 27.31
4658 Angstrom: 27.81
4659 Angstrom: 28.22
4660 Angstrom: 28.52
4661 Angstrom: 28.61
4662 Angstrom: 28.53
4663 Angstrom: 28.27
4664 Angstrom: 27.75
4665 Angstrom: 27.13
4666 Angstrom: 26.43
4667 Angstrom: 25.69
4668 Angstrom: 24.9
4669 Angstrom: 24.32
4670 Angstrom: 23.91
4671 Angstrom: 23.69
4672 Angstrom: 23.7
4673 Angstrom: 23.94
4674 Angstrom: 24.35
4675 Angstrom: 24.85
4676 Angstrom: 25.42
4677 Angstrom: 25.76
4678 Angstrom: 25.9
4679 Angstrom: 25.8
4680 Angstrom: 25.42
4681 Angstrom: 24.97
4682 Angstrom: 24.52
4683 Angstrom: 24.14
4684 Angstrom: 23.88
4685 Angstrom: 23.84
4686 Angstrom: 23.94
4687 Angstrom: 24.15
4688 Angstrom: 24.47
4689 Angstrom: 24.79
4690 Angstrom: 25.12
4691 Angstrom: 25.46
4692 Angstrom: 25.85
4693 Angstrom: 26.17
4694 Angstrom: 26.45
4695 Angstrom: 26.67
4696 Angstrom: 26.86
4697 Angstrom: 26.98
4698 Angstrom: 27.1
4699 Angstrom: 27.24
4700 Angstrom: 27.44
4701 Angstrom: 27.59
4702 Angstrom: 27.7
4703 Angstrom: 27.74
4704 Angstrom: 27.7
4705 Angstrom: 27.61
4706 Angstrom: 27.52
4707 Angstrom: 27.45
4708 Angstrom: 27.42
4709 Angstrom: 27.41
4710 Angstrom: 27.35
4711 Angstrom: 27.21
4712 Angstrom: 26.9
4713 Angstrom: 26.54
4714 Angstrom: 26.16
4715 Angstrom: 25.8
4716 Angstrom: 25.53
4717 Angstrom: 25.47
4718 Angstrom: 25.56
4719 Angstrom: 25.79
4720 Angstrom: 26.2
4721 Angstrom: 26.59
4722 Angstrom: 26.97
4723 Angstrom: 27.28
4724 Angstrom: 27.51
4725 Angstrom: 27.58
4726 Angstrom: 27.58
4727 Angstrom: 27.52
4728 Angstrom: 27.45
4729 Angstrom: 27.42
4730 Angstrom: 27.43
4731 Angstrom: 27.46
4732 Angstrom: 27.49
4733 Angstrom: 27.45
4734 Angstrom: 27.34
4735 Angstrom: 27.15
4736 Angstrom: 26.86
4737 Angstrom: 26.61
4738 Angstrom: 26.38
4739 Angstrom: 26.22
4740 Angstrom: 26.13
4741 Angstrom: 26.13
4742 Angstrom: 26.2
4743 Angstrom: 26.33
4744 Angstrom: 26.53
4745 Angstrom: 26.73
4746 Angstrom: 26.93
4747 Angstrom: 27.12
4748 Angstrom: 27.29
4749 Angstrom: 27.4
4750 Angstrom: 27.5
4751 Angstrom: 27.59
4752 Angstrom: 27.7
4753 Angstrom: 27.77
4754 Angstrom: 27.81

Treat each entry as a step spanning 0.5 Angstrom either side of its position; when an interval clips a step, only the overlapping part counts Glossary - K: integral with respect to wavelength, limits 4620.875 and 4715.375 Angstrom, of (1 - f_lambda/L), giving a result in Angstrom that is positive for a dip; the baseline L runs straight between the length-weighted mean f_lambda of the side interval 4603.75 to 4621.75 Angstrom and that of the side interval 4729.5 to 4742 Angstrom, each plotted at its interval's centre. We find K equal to 6.0 Angstrom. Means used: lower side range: 28.1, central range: 25.8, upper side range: 26.9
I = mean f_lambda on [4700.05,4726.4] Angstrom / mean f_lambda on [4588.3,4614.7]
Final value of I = 1.05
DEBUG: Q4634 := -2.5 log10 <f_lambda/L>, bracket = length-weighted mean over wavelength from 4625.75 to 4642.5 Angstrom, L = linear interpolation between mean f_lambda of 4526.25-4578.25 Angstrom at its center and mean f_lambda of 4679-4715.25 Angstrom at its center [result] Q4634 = 0.05 mag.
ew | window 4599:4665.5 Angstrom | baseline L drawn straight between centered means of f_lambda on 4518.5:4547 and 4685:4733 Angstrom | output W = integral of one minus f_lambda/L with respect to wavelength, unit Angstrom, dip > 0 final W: -4.7 Angstrom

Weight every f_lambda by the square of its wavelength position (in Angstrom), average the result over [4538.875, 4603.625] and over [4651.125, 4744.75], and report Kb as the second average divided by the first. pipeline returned 1.12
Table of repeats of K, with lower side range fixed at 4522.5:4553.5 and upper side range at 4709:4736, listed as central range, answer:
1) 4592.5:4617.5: -2.8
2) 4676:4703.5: 0.2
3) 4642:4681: -1.1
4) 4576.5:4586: -1.3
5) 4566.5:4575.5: -1.9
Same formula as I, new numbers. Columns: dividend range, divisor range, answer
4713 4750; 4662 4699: 1.05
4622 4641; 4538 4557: 1.10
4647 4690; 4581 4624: 0.97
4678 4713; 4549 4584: 1.03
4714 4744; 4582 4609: 1.07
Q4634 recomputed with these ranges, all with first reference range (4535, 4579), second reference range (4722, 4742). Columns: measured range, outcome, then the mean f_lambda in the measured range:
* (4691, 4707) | -0.02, 27.1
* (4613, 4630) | -0.12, 28.2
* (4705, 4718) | 0.00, 26.7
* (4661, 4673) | 0.01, 25.9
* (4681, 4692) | 0.08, 24.5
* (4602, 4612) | -0.04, 26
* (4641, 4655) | 0.02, 25.3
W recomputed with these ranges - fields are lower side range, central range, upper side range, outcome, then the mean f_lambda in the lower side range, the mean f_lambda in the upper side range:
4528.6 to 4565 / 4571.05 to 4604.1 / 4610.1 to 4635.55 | -0.6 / 22.5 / 27.2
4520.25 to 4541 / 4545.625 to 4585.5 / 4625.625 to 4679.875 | -4.6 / 21.5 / 25.3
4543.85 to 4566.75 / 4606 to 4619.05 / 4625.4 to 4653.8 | -2.2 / 23.8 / 24.5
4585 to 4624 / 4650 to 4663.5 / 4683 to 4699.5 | -0.5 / 26.5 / 25.5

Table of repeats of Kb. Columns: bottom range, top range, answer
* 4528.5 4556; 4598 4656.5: 1.25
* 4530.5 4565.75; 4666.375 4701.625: 1.18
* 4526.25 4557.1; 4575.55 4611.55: 1.20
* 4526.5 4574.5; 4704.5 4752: 1.24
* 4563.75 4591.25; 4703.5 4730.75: 1.09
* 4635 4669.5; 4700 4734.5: 1.08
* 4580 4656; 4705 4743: 1.09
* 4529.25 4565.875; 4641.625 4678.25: 1.20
